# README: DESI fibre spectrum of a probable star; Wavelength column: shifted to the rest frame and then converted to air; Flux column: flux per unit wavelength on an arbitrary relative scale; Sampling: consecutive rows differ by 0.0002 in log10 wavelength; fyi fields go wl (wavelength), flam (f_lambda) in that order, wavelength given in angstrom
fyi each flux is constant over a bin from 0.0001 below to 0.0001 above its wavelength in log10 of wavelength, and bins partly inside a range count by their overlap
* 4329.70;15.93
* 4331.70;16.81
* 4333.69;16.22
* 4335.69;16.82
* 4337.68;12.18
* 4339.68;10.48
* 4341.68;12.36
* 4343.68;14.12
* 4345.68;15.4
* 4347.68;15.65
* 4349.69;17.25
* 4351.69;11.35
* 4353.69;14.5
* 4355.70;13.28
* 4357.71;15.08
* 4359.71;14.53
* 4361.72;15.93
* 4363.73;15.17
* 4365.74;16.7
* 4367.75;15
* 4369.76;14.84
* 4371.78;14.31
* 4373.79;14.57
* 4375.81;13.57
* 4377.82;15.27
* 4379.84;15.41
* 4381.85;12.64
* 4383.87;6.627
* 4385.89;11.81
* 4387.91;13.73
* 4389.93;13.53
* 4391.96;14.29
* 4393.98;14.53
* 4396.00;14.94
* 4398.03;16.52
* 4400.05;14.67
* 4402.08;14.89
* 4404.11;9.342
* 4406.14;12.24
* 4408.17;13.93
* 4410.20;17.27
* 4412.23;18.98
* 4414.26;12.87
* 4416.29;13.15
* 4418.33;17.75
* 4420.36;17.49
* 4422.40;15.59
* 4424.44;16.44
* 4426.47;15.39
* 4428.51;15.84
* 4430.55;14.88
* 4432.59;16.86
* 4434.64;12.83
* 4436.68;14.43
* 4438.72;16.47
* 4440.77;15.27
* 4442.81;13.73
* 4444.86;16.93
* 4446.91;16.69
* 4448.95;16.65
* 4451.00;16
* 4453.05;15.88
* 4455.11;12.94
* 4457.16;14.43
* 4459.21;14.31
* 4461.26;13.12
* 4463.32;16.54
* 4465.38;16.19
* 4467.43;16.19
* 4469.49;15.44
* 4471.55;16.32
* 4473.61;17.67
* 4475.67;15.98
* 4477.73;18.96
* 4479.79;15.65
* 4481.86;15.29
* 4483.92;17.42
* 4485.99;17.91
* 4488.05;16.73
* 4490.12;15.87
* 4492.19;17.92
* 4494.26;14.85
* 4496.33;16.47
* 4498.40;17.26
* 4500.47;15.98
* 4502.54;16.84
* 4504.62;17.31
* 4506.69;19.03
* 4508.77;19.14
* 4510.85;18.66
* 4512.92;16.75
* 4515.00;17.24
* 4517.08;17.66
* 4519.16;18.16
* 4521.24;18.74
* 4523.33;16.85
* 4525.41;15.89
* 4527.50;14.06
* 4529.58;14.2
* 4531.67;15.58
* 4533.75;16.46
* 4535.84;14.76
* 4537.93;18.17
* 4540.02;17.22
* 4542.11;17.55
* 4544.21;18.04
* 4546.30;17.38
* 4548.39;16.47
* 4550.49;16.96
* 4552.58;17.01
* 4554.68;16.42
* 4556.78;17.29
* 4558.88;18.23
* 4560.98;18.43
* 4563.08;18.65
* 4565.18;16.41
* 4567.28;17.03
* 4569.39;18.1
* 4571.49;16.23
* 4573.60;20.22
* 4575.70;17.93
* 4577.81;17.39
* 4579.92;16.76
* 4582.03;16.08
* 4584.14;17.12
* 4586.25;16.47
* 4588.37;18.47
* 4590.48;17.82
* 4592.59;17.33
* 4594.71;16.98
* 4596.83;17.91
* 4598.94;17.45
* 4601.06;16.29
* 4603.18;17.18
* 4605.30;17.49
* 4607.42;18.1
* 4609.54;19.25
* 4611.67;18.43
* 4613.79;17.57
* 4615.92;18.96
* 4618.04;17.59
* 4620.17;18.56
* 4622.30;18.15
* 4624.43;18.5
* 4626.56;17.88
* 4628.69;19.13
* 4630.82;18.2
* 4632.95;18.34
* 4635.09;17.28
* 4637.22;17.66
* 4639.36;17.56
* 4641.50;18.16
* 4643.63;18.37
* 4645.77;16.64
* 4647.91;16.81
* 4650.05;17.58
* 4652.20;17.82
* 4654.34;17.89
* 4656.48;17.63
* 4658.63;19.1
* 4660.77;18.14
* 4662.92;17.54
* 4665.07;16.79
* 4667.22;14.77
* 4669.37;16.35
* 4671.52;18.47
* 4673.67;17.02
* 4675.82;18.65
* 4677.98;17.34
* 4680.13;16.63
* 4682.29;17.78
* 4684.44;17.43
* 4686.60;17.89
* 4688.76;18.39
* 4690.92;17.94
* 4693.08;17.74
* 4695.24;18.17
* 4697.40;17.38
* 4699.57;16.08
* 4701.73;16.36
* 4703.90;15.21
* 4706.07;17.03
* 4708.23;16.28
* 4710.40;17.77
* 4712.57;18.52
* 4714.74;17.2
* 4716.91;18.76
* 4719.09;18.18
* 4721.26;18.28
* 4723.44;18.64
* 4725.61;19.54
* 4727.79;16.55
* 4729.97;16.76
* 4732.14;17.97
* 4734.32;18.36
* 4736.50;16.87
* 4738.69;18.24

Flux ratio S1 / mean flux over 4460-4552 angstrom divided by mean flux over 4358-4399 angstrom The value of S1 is 1.2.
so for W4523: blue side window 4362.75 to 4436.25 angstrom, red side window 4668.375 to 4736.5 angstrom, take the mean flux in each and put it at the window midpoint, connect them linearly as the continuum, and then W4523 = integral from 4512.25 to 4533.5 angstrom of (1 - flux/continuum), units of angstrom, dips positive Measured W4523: -1.0 angstrom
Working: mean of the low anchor 14.6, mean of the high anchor 17.6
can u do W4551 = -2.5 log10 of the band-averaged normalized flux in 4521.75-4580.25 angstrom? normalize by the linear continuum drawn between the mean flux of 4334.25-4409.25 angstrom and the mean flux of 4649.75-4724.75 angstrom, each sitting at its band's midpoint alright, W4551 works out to -0.07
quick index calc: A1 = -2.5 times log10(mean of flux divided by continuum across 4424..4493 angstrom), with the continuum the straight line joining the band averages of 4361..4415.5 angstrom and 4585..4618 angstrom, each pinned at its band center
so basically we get -0.034 mag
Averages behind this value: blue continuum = 14.2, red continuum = 17.7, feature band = 15.8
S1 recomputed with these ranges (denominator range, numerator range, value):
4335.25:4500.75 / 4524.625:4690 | 1.16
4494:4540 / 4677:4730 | 1.04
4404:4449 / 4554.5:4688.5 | 1.15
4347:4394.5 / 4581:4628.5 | 1.26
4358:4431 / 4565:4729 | 1.21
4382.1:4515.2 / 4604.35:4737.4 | 1.14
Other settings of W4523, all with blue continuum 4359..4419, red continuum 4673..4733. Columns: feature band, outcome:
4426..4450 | -1.2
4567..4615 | -3.4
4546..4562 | -1.3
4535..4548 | -1.1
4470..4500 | -2.8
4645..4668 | -0.4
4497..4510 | -1.8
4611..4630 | -1.8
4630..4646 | -0.9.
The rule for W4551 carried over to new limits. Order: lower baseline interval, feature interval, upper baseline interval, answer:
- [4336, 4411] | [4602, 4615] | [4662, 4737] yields -0.09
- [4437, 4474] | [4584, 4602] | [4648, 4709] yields -0.04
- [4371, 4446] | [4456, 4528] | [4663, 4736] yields -0.09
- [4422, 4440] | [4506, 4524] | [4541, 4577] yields -0.08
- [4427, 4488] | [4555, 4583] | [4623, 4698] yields -0.05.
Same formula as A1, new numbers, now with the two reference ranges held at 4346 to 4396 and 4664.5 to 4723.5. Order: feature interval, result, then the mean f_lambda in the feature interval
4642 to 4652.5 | -0.03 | 17.5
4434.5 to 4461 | -0.01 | 15.1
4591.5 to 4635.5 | -0.09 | 17.9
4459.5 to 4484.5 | -0.07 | 16.2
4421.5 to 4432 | -0.07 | 15.7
